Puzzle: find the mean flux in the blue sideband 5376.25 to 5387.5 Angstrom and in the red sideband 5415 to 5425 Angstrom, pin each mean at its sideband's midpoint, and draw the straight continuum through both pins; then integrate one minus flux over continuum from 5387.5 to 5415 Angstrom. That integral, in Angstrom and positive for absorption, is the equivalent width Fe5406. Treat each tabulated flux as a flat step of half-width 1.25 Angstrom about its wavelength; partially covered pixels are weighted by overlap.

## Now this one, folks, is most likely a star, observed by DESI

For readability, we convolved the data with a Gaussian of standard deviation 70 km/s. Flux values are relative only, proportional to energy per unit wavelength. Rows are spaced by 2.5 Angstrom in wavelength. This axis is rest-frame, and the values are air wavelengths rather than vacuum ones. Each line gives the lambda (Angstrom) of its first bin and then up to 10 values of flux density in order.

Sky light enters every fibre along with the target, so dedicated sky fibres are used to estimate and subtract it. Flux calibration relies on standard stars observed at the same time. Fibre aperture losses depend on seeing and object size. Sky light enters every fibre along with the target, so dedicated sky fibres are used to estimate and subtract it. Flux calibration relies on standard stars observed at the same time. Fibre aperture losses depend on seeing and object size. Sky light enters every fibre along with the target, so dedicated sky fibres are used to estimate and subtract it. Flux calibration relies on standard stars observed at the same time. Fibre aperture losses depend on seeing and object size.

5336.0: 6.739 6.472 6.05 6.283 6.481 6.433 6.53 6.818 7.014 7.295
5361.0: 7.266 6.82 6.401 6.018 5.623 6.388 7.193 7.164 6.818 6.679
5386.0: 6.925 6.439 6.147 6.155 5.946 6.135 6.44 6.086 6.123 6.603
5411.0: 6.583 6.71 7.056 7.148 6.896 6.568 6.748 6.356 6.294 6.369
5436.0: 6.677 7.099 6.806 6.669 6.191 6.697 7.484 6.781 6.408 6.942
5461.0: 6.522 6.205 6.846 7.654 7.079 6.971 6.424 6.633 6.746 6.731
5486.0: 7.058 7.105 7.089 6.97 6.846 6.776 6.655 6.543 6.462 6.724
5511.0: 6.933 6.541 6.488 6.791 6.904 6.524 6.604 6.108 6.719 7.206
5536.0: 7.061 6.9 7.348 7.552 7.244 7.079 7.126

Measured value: 2.4 Angstrom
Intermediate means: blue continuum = 6.91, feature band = 6.31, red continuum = 6.91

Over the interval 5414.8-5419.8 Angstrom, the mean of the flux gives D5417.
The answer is 7.1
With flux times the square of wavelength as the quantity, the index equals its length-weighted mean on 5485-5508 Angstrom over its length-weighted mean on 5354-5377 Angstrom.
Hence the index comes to 1.07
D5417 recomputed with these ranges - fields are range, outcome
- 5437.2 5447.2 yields 6.69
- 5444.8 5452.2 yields 6.79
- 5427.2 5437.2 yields 6.42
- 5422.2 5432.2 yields 6.49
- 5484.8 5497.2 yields 7.01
